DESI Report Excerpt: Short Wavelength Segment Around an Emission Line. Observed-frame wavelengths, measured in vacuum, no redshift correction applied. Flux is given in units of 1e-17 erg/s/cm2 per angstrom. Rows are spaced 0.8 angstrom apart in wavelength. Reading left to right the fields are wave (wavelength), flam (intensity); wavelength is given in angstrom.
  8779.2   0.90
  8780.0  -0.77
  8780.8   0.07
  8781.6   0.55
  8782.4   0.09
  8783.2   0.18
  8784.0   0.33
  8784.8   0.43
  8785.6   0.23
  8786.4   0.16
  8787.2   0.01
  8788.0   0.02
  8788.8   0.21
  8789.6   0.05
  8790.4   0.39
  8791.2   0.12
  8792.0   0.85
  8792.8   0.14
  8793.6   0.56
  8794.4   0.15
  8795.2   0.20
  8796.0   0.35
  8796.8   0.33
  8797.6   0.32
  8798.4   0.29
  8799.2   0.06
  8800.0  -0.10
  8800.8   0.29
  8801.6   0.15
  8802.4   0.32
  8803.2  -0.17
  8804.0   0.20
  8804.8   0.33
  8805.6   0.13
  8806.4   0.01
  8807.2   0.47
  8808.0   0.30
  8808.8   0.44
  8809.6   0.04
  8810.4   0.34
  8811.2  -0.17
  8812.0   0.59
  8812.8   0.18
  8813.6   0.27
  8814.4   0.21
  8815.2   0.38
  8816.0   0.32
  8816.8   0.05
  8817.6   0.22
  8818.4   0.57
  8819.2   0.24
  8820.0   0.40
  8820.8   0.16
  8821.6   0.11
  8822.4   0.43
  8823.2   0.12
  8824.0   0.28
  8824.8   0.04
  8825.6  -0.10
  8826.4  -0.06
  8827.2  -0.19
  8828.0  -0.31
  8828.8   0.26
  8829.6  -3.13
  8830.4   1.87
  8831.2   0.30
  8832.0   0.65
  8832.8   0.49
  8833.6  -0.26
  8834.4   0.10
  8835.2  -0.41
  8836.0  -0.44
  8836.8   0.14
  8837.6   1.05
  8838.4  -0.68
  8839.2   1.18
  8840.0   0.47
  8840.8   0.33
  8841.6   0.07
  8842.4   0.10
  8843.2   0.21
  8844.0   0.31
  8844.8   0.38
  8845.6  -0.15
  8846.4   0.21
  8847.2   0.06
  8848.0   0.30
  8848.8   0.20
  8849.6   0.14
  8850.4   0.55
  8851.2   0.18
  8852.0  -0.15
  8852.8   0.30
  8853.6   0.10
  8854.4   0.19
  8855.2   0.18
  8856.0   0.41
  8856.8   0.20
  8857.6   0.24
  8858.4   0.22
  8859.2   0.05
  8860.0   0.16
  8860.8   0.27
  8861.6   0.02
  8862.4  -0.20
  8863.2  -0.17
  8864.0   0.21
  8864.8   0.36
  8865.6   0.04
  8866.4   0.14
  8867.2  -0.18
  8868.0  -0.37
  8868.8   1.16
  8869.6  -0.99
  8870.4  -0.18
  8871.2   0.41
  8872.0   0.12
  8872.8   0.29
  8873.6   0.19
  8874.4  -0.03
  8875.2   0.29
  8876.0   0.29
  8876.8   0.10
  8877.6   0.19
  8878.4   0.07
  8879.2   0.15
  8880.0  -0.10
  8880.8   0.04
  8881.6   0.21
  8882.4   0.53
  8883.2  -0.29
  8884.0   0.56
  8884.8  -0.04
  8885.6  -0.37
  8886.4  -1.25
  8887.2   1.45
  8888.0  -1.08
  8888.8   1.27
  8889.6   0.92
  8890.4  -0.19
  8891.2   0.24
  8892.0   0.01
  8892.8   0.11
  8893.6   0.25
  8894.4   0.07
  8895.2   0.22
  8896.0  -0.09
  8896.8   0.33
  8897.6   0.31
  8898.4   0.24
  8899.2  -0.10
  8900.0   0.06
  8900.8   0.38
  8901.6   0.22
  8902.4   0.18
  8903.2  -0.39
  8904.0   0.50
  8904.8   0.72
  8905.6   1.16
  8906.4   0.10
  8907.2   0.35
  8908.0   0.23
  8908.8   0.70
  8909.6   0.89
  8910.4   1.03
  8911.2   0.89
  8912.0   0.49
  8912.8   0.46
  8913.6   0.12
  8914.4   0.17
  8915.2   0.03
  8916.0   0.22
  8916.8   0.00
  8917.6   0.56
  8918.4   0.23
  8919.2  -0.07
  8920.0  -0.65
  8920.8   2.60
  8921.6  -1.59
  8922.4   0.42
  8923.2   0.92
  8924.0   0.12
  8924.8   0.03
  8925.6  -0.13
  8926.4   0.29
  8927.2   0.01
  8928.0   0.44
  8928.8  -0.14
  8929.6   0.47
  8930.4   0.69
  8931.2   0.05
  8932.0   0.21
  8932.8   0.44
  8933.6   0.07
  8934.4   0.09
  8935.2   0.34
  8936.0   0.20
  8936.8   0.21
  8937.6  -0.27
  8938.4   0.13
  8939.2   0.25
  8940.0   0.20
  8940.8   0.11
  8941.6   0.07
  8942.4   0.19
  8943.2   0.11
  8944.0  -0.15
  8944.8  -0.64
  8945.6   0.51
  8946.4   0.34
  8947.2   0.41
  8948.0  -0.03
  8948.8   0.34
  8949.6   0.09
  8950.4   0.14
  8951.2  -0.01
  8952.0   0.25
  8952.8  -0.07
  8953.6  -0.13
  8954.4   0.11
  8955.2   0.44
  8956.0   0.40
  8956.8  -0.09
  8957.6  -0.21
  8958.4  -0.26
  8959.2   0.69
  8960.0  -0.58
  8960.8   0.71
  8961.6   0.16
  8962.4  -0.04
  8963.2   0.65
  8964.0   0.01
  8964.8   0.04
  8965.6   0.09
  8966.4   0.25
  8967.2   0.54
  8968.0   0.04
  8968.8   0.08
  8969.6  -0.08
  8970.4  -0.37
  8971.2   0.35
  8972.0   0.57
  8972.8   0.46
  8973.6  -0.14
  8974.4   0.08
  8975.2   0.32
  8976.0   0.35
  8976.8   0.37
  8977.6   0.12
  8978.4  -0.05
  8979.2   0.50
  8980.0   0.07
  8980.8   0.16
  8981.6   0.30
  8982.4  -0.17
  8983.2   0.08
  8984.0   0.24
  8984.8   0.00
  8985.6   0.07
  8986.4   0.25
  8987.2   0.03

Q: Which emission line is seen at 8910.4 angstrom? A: H-beta 4861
